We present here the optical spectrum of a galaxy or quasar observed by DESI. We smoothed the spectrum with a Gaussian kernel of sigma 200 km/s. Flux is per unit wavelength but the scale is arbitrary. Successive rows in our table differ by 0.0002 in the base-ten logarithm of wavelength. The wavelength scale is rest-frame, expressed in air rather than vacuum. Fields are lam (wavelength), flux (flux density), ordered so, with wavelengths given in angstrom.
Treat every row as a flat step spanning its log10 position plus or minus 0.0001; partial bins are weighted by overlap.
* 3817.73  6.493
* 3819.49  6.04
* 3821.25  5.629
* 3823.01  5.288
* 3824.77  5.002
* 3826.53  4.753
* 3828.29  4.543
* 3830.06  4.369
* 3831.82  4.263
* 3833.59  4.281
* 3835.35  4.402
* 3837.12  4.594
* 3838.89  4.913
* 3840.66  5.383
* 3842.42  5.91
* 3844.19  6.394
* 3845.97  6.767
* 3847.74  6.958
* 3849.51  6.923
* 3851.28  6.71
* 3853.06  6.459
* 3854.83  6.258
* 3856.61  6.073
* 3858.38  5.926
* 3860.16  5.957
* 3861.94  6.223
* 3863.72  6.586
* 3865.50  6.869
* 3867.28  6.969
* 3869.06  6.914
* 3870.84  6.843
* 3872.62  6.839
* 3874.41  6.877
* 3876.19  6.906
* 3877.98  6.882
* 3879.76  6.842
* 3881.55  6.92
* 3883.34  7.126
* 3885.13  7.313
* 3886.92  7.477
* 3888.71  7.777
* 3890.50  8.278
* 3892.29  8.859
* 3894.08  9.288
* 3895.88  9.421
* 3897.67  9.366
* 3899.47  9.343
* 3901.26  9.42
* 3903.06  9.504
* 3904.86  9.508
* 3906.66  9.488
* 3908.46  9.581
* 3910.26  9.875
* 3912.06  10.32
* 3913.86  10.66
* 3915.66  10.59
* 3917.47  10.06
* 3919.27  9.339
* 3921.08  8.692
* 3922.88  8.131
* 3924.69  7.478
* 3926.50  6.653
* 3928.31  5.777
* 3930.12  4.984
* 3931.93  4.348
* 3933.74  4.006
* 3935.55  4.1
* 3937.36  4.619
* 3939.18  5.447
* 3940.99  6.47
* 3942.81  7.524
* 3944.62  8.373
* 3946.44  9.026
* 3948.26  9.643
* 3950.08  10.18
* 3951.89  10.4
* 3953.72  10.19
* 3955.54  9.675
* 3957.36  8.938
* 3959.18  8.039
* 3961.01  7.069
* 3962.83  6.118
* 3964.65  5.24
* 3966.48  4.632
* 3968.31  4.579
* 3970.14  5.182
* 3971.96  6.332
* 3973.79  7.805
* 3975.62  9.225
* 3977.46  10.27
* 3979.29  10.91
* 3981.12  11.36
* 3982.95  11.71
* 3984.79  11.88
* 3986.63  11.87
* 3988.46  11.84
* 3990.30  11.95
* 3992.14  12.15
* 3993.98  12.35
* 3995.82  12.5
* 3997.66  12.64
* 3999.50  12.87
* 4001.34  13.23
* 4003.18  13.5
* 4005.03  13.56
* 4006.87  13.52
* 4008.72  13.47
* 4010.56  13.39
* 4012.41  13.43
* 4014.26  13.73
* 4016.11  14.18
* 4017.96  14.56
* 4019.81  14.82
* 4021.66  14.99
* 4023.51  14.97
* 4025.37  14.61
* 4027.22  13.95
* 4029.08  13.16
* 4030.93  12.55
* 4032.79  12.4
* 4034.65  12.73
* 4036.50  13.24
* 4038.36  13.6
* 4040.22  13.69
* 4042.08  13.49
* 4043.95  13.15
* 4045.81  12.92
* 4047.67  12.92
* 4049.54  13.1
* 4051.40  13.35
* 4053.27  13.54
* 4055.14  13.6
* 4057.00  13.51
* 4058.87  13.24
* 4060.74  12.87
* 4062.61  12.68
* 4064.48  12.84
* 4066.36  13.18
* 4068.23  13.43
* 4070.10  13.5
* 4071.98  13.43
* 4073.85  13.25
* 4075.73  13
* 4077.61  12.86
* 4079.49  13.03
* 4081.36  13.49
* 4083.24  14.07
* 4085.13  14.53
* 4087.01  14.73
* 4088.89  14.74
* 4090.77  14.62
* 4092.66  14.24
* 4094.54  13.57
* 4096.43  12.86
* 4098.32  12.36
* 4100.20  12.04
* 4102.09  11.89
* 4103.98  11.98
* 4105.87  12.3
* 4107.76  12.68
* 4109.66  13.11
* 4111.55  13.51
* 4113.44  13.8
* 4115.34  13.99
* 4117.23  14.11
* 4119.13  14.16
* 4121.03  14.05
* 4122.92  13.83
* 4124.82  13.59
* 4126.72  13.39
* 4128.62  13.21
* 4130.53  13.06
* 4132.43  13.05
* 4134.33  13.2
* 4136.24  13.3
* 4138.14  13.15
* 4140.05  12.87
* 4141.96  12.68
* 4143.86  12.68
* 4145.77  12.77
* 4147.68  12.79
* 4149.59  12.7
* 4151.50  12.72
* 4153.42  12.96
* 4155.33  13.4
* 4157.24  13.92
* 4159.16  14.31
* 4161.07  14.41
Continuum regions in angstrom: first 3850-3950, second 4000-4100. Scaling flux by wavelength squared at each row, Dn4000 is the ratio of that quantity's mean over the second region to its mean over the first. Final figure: 1.9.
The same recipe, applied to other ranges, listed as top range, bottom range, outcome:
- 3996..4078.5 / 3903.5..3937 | 1.79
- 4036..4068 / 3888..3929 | 1.57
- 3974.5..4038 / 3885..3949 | 1.67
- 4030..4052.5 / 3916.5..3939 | 2.14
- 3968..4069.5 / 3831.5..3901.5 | 1.98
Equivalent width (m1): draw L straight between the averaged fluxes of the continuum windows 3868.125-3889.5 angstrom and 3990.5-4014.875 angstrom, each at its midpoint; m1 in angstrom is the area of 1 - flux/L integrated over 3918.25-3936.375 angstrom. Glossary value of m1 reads 5.7 angstrom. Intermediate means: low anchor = 7.06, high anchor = 13.1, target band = 6.38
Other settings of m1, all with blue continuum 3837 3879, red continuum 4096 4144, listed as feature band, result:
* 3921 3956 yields 5.30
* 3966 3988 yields 1.26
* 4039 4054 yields -2.71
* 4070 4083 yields -1.35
